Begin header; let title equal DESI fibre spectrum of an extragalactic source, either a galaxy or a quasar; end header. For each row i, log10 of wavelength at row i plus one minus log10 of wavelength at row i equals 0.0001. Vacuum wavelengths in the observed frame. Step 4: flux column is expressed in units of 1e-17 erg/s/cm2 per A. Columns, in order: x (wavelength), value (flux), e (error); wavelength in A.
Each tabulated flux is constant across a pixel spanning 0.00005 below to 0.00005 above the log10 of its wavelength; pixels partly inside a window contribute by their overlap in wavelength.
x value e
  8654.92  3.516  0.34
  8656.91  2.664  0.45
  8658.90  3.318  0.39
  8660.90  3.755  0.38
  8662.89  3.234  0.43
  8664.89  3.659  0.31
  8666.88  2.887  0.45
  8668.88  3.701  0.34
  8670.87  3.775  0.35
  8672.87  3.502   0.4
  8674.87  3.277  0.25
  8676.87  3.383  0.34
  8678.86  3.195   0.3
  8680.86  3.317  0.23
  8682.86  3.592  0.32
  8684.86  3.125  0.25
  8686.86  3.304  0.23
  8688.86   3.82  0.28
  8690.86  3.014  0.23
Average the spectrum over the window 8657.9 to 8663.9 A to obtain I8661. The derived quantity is 3.43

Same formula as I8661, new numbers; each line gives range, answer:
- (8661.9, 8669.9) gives 3.37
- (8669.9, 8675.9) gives 3.51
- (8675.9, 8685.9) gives 3.32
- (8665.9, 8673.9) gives 3.47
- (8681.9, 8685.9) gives 3.36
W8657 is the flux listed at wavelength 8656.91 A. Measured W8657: 2.664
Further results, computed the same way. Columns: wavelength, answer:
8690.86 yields 3.014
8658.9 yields 3.318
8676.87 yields 3.383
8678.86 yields 3.195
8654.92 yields 3.516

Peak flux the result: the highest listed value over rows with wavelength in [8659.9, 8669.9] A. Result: 3.755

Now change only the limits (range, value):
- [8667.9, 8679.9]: 3.775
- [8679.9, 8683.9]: 3.592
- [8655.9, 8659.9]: 3.318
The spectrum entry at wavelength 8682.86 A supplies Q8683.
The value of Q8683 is 3.592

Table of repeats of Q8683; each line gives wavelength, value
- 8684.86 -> 3.125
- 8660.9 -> 3.755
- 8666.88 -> 2.887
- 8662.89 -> 3.234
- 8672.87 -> 3.502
